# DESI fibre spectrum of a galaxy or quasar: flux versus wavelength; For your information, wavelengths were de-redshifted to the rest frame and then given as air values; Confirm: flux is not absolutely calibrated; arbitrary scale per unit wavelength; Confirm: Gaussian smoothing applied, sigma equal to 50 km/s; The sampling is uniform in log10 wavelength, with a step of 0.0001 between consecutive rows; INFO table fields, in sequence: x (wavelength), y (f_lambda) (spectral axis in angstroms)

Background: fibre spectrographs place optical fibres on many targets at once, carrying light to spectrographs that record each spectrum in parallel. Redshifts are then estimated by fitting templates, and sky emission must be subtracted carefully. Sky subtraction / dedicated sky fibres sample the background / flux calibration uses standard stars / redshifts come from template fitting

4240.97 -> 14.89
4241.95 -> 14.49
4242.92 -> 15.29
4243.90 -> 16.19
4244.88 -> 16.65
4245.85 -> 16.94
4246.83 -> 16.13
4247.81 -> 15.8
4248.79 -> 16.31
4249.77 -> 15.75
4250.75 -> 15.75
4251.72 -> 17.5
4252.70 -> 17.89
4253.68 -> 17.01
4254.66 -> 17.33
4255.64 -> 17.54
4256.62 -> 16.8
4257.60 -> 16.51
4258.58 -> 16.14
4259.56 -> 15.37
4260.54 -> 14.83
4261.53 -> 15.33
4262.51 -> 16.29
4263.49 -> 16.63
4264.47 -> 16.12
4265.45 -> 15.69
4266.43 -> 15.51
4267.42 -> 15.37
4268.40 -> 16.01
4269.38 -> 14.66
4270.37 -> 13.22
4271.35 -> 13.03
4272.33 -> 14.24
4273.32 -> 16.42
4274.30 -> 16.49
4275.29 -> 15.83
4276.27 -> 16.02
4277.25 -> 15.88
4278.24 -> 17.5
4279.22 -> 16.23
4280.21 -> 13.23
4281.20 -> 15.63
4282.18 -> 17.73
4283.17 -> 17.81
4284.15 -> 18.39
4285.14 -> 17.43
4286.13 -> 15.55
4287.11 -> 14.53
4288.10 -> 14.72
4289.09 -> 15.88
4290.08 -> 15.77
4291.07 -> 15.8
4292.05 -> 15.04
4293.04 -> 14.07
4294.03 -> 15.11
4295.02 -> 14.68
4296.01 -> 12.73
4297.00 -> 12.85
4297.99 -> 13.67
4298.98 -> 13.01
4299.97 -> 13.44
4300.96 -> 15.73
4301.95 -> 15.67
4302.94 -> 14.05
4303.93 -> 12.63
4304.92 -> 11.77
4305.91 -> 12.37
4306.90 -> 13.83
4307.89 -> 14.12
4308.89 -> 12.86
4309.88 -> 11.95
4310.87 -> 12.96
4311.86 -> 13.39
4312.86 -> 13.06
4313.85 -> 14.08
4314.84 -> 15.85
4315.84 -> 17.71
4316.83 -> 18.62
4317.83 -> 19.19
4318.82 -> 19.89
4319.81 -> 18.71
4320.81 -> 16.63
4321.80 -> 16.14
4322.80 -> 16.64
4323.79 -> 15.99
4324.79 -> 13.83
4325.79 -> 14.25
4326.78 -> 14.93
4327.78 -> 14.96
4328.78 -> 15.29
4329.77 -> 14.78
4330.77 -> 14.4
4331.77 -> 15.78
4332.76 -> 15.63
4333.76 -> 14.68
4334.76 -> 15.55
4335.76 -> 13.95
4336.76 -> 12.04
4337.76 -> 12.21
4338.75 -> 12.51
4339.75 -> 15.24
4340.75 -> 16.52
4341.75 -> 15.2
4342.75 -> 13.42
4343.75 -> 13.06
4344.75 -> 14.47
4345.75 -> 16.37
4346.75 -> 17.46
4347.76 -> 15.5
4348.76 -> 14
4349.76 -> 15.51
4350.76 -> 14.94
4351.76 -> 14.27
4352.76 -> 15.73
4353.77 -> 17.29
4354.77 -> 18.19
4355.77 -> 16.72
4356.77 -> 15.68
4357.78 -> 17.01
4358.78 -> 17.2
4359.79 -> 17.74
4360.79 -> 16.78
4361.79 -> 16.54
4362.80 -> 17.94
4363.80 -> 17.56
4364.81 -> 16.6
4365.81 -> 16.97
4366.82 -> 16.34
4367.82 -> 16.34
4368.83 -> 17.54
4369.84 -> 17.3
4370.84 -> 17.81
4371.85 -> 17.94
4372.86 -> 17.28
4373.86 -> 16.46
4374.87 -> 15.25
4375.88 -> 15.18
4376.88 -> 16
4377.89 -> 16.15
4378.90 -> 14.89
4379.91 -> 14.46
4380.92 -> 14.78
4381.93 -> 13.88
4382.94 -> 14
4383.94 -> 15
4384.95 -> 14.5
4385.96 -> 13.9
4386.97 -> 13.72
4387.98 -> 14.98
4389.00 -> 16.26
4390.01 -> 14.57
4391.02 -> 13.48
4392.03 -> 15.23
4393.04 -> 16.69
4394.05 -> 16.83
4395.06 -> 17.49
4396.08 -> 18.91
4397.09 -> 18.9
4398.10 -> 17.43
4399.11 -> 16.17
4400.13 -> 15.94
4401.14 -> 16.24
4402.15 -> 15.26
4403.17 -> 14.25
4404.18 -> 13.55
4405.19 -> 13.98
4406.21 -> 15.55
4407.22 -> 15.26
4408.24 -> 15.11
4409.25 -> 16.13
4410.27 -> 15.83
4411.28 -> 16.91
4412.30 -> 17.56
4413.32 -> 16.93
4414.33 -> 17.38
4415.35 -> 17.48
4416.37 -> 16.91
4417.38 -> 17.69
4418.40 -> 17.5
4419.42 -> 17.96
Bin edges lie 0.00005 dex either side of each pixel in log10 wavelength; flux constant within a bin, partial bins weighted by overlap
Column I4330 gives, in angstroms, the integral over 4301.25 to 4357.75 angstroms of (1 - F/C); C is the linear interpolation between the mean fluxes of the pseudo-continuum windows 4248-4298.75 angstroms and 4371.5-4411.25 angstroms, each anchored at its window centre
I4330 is 2.1 angstroms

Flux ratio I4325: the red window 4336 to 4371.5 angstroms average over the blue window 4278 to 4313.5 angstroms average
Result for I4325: 1.09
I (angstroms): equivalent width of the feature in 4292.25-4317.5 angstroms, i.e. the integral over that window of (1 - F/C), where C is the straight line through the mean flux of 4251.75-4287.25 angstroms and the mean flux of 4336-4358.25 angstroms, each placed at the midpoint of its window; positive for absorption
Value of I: 2.5 angstroms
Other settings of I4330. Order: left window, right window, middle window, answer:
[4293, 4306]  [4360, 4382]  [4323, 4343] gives 0.51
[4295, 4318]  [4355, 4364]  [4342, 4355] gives 0.87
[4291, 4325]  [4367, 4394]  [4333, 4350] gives 0.65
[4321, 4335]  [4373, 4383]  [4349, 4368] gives -1.67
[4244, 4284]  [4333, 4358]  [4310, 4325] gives -0.69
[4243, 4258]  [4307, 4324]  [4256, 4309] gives 3.45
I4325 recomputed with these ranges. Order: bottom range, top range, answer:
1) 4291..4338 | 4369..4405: 1.07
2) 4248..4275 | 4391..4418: 1.03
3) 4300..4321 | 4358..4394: 1.07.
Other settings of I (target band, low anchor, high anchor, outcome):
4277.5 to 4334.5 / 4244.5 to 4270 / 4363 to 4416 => 3.4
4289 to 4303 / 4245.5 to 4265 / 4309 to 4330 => 1.3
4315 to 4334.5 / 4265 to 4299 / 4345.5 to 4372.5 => -0.2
